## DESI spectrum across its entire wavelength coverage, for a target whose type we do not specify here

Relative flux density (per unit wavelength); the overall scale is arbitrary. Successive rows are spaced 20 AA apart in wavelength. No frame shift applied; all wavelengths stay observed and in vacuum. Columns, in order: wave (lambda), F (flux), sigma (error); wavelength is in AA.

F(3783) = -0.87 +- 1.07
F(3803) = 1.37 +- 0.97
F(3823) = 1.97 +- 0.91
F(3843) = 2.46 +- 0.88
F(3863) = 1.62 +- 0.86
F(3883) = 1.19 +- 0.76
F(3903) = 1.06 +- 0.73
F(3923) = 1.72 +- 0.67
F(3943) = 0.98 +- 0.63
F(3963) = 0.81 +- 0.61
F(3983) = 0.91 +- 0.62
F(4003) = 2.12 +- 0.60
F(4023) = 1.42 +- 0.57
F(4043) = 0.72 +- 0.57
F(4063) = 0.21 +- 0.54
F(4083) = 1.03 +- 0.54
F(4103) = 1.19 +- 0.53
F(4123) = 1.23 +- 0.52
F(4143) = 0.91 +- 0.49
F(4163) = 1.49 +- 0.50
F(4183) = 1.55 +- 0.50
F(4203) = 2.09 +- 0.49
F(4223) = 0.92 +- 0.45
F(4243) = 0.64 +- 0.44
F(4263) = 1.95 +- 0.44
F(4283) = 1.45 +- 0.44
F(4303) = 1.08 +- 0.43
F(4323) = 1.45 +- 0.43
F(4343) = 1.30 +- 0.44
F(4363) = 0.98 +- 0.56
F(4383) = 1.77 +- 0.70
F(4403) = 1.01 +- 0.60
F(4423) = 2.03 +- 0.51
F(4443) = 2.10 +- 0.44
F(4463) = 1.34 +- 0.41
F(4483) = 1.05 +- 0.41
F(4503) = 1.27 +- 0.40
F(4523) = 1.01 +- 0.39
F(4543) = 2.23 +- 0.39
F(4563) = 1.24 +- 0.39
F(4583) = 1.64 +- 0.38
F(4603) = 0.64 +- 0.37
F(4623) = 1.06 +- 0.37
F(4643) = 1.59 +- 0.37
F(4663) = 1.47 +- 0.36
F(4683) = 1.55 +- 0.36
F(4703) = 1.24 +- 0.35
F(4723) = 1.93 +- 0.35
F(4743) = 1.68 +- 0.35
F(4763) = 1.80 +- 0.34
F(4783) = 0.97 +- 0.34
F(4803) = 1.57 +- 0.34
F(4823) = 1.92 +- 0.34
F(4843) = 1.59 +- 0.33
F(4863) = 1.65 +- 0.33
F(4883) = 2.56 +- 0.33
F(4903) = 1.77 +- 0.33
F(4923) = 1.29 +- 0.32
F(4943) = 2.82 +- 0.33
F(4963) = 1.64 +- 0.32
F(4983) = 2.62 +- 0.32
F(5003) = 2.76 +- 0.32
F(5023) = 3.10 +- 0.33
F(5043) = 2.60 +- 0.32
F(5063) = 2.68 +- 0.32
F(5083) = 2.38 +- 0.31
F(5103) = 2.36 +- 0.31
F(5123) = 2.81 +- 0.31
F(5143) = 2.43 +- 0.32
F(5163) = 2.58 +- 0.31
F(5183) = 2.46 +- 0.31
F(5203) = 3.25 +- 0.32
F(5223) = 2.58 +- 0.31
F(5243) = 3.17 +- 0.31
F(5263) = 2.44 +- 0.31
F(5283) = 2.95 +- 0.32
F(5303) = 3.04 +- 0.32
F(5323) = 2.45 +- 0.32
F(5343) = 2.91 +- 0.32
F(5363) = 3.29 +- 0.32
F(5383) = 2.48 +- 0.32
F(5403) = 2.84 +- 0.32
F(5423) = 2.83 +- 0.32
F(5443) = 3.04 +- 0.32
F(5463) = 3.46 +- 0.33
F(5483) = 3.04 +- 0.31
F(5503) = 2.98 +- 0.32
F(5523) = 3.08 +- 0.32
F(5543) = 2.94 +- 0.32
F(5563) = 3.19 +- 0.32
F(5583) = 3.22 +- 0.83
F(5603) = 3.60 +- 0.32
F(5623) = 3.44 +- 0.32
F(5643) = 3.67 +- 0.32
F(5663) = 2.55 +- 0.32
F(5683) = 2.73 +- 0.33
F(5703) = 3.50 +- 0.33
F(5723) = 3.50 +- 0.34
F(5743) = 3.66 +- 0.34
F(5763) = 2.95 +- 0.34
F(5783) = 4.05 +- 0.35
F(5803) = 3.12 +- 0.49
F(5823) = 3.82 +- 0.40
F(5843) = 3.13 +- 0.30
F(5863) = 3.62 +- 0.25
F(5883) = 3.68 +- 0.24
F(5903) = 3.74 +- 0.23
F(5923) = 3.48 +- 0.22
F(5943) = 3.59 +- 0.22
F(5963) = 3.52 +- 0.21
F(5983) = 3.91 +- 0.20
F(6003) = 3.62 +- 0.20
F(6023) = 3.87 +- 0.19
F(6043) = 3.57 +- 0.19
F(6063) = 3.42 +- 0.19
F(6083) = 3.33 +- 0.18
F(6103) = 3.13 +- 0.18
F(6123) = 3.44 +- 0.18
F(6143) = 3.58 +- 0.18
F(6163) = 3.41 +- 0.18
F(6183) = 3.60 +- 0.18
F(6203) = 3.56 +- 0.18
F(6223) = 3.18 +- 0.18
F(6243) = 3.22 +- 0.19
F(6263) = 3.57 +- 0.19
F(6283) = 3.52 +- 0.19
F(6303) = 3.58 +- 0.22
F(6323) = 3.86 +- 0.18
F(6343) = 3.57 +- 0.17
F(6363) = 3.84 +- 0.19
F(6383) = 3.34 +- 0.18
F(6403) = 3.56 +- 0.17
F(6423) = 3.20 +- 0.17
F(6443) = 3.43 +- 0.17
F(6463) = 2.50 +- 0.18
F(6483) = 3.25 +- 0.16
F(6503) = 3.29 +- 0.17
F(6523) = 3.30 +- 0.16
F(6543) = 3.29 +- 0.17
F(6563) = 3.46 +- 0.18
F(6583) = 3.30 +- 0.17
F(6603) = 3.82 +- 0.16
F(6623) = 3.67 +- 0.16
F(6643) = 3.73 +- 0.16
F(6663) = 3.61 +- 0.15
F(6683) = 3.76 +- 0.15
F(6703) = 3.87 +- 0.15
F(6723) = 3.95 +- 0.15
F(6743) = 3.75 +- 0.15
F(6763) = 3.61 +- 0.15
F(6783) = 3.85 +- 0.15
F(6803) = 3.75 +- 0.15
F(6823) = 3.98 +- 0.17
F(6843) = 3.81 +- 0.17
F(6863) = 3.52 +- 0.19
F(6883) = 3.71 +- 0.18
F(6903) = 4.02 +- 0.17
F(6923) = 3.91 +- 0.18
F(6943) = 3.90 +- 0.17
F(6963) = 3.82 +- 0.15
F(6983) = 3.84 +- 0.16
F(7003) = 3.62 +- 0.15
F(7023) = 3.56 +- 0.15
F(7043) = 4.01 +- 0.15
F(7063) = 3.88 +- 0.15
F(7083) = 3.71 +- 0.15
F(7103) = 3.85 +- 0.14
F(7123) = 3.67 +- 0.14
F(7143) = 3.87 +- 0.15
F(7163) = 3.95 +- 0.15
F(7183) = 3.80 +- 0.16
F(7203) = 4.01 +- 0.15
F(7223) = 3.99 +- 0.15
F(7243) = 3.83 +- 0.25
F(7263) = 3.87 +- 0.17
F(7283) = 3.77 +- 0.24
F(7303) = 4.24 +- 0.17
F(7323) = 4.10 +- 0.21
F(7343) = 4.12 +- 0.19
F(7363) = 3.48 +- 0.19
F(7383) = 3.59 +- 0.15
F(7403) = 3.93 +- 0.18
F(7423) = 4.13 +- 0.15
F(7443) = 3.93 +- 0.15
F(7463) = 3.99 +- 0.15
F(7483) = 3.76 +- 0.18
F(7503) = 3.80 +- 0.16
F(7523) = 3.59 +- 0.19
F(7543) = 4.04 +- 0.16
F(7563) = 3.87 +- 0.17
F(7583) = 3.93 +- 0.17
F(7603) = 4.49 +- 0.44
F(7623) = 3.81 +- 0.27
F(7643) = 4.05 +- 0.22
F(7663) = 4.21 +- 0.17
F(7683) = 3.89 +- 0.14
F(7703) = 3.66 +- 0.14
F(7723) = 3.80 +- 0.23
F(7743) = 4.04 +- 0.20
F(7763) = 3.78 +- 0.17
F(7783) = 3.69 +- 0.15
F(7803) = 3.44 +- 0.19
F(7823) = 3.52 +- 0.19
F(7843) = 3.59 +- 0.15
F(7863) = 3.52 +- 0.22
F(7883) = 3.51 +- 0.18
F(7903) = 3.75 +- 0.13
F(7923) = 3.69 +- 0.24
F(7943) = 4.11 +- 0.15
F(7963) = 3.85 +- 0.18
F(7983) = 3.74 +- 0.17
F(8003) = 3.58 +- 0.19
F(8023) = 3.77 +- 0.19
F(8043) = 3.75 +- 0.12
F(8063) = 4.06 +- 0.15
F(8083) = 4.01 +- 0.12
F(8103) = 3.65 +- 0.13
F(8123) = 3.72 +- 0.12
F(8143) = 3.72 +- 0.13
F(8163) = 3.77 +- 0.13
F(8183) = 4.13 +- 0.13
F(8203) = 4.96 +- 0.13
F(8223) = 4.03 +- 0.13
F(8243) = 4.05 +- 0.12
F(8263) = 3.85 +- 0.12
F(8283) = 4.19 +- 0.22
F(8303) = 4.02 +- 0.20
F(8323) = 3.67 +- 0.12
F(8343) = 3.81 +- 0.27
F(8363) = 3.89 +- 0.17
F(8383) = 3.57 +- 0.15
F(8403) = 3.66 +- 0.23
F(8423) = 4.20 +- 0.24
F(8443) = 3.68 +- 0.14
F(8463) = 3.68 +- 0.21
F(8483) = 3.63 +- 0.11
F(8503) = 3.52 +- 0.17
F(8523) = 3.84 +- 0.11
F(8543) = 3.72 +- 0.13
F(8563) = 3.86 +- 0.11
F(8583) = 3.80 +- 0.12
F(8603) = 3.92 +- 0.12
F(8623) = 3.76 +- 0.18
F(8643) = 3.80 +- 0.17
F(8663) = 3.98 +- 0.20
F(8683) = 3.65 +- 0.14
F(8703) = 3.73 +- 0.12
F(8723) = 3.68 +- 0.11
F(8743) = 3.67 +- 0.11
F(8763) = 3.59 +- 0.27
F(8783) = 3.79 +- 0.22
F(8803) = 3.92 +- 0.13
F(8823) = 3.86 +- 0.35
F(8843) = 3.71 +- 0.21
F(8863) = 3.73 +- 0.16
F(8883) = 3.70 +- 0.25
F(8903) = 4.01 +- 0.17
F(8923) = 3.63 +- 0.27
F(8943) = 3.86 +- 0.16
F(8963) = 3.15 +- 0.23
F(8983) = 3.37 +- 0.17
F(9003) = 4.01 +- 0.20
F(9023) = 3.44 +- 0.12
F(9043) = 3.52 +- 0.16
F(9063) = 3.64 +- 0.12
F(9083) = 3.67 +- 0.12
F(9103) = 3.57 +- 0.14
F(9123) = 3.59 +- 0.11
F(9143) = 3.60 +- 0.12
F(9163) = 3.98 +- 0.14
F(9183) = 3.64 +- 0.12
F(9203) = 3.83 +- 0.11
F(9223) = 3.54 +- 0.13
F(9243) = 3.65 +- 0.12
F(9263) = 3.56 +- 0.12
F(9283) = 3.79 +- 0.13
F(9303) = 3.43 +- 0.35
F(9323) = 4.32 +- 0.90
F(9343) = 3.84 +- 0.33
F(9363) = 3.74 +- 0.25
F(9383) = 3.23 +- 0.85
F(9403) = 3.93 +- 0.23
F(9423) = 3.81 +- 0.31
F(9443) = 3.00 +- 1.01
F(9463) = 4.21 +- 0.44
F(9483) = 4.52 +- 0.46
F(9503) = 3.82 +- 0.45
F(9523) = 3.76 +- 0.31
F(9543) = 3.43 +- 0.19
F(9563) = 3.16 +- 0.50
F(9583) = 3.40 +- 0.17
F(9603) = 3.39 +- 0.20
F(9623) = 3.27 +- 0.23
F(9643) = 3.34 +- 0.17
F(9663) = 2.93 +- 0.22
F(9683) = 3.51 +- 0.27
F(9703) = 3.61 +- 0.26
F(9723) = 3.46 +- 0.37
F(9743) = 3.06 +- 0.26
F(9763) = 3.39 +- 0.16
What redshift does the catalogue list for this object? 0.250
